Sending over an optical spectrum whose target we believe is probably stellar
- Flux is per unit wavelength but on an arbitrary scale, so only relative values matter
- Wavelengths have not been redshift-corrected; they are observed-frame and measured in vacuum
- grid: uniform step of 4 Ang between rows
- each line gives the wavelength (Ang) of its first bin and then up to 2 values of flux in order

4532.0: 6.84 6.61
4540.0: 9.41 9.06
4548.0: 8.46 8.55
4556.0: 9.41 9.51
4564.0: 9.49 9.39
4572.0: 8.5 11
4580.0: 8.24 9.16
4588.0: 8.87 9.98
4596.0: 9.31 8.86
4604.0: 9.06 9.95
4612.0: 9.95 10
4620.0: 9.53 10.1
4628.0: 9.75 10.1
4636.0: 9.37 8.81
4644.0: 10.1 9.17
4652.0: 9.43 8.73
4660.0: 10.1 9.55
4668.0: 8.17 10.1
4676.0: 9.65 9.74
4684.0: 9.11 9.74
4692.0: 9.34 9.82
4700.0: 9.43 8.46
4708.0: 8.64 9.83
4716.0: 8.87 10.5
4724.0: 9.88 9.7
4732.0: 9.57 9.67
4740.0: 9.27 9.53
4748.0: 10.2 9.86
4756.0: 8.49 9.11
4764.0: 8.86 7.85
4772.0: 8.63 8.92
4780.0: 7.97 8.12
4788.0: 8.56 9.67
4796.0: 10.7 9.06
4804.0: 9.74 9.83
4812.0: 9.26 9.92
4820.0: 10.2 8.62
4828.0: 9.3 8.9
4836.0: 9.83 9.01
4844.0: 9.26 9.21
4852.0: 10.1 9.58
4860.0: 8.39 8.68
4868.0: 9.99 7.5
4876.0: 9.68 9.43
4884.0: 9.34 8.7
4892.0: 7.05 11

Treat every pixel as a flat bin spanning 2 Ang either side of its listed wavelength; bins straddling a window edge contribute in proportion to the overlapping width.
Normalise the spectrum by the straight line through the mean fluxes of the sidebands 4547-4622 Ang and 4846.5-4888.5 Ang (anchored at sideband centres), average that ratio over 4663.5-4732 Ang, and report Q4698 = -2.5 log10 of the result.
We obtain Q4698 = -0.02 mag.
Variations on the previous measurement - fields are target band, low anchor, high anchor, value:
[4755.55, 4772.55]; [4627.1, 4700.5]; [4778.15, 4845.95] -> 0.09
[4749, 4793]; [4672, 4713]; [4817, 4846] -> 0.07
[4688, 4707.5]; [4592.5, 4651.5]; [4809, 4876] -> 0.02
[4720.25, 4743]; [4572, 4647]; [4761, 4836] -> -0.05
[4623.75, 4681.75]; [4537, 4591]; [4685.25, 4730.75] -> -0.02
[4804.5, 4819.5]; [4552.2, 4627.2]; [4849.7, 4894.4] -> -0.08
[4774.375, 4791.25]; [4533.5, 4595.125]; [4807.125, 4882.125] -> 0.09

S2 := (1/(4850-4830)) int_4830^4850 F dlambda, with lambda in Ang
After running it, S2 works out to 9.24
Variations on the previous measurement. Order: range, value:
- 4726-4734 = 9.63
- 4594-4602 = 9.09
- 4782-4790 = 8.34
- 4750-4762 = 9.15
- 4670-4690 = 9.67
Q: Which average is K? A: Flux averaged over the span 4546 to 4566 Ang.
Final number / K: 9.08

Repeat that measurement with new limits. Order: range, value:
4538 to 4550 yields 8.98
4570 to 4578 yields 9.75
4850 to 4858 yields 9.84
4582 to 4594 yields 9.34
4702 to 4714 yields 8.98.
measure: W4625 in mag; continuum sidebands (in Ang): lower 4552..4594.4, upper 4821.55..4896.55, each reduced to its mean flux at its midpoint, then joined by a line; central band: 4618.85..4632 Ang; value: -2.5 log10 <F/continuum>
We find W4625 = -0.066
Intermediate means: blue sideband 9.32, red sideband 9.11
